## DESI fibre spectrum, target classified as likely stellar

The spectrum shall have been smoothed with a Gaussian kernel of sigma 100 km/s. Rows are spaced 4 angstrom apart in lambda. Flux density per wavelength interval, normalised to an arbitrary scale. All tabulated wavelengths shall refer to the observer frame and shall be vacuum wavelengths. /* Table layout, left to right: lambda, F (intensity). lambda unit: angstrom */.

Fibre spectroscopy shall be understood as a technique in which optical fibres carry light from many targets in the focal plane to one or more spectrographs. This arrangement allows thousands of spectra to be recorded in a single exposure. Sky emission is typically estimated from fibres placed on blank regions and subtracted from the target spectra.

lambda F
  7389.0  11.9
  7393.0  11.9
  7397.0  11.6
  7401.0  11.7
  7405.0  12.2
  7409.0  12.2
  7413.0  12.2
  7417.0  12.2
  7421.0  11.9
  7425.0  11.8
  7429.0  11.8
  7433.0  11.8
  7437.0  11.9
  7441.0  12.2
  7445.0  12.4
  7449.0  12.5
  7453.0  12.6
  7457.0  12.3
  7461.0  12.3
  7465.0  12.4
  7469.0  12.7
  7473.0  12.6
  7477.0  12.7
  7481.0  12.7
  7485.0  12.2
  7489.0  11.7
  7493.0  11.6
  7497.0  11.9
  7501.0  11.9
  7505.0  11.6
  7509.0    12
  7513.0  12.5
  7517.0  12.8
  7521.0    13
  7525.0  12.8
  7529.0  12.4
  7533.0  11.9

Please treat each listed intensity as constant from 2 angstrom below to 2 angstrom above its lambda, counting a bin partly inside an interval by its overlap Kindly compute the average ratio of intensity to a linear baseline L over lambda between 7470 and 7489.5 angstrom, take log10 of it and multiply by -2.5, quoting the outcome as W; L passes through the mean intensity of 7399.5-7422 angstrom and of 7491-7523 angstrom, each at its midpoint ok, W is -0.03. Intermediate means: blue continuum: 12.1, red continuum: 12.2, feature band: 12.4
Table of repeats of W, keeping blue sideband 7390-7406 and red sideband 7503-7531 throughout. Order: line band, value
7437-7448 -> -0.02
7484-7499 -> 0.04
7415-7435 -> 0.01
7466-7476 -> -0.04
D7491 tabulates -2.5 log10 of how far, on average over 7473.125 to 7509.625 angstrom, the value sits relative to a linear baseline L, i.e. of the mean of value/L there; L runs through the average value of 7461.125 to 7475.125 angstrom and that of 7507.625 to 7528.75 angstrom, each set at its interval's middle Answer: 0.045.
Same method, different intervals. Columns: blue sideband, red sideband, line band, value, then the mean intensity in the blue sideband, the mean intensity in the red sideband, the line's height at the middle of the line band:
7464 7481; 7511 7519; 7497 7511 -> 0.07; 12.6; 12.7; 12.6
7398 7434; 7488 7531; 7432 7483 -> -0.03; 12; 12.2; 12.1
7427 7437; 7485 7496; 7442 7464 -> -0.05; 11.8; 11.8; 11.8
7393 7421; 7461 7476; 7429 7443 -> 0.03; 12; 12.5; 12.3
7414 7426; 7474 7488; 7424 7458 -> 0.00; 12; 12.5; 12.2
